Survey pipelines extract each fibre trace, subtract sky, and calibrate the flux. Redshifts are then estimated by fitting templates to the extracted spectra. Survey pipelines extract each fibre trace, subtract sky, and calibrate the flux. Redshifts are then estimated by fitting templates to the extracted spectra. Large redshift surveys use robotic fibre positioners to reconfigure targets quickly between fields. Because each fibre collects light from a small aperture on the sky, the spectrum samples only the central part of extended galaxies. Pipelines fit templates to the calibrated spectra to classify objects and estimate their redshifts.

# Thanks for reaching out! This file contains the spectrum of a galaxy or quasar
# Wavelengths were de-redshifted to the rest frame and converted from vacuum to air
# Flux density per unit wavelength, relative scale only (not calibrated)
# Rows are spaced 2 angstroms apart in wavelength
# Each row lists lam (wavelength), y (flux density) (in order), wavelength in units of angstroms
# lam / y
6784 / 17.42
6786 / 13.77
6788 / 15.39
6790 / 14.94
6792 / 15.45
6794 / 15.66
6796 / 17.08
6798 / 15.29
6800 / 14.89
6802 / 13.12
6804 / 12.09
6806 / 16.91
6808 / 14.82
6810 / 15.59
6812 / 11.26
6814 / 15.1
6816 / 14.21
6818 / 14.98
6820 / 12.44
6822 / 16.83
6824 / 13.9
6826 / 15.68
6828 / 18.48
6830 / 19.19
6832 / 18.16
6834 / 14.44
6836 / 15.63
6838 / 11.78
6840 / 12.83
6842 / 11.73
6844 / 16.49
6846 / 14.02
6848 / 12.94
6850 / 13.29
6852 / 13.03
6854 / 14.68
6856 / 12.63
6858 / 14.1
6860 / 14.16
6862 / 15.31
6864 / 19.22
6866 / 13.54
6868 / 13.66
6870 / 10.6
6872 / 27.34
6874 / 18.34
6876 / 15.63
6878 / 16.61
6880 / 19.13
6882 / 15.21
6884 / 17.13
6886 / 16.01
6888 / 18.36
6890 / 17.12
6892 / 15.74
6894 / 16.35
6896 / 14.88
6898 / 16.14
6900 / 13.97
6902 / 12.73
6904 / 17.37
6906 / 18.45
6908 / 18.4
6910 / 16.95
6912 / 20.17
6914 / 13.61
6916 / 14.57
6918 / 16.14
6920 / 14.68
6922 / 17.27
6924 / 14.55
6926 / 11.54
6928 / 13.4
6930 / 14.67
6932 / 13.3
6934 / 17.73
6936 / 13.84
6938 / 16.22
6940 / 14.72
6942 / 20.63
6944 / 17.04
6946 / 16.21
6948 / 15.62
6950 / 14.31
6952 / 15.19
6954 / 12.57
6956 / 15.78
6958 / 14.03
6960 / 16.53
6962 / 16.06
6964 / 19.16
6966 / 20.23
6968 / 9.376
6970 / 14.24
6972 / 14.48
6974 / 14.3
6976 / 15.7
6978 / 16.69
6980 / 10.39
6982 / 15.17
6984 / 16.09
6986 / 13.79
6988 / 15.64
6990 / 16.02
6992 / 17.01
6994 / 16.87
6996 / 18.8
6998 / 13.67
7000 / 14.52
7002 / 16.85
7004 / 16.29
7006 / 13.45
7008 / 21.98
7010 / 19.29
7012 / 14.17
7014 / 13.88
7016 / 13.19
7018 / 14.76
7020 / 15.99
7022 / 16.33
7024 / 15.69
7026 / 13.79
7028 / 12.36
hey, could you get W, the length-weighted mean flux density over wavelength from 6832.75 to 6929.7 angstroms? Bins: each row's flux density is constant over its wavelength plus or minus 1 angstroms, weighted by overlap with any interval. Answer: 15.5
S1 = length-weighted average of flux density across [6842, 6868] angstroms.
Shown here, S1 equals 14.3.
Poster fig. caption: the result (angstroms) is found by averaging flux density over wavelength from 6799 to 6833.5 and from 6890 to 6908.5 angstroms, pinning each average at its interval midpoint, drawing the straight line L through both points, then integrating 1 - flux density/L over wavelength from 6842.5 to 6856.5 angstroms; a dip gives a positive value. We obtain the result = 1.5 angstroms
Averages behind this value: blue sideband 15.1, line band 13.8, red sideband 16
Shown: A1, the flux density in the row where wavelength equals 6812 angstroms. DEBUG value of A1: 11.26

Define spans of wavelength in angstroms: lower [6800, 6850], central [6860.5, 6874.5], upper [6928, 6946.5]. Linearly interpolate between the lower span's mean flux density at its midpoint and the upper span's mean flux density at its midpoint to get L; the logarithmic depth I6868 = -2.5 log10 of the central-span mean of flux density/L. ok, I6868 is -0.11 mag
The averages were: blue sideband 14.7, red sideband 15.9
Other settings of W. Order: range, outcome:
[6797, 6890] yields 15.3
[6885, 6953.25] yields 15.8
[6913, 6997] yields 15.3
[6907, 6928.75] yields 15.6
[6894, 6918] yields 16.1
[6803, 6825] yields 14.4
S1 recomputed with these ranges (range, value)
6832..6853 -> 13.8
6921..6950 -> 15.4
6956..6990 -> 15.2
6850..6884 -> 15.8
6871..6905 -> 16.9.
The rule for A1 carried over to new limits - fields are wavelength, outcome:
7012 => 14.17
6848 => 12.94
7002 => 16.85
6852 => 13.03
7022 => 16.33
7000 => 14.52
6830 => 19.19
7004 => 16.29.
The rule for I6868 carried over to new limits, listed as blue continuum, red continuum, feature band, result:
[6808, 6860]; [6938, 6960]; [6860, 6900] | -0.11 mag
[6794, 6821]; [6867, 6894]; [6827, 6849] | 0.03 mag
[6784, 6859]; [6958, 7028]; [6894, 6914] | -0.09 mag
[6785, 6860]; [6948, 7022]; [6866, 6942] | -0.07 mag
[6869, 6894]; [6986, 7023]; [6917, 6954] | 0.09 mag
